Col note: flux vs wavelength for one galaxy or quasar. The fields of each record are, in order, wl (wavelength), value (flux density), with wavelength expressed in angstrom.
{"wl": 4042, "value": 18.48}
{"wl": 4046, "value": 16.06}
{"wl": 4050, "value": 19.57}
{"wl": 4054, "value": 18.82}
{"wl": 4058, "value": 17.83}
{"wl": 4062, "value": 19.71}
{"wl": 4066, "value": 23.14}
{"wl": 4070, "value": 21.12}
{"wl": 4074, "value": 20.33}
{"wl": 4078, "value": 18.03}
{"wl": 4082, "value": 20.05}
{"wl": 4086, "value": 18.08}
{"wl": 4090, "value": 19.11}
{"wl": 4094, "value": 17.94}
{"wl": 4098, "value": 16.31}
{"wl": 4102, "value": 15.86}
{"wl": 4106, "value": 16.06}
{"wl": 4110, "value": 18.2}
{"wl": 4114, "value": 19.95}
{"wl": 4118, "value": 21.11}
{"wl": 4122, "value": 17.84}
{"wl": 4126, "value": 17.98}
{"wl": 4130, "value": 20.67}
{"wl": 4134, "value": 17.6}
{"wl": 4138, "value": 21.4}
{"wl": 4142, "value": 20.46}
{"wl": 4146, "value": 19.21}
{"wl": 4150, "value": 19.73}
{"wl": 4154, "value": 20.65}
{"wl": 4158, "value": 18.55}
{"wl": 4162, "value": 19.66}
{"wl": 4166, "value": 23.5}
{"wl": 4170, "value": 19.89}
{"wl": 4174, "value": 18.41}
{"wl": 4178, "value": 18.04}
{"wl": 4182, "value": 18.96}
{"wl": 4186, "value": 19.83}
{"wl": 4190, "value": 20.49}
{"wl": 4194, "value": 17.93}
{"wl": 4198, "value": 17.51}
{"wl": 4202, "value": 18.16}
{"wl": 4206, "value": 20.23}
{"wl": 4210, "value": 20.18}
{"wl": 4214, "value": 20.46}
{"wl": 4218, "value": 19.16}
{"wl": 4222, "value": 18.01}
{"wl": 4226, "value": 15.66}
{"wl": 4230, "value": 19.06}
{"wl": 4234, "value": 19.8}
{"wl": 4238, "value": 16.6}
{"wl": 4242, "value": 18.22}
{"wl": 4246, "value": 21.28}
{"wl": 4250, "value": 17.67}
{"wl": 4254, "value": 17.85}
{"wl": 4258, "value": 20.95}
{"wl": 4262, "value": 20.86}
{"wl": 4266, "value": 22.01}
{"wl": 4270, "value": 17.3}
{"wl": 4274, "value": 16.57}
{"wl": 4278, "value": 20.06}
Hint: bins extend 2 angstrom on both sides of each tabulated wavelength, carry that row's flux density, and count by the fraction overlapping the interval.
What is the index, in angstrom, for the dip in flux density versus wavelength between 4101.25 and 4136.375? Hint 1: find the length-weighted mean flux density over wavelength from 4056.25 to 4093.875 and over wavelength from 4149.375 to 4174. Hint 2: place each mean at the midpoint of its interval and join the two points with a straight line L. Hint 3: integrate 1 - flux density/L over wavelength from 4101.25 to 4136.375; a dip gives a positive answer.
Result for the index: 2.5 angstrom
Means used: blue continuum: 19.6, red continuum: 20.2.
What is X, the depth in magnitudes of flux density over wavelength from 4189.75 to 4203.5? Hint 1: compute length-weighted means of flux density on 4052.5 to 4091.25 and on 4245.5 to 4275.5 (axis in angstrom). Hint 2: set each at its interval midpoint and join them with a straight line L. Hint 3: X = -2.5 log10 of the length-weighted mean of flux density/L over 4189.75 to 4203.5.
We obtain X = 0.06 mag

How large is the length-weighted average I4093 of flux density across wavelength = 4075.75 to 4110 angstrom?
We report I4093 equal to 17.7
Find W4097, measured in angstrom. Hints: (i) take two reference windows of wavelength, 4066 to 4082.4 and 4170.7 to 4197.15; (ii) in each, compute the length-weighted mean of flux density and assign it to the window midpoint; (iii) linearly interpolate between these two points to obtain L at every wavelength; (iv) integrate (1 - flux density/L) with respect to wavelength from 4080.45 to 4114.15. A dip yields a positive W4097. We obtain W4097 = 3.66 angstrom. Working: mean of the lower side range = 20.3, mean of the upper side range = 18.9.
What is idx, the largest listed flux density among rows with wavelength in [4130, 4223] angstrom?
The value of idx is 23.5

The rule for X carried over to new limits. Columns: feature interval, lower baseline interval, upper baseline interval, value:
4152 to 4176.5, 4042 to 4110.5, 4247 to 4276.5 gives -0.068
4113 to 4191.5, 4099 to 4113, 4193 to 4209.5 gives -0.113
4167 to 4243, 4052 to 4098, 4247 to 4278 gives 0.022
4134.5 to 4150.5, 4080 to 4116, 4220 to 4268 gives -0.098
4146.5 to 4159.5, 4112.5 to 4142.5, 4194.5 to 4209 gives -0.021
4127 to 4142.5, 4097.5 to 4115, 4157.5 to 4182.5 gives -0.088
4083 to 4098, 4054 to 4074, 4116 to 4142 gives 0.100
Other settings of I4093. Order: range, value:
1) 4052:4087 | 19.7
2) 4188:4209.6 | 19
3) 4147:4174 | 20.1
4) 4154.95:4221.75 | 19.4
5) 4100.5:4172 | 19.4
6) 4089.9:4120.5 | 18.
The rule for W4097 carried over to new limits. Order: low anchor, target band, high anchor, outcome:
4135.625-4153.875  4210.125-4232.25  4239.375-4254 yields 0.59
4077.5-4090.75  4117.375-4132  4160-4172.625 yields 0.46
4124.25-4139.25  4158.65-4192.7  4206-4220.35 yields -0.18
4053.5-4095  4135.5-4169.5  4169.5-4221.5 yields -1.88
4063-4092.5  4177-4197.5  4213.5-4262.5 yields 0.17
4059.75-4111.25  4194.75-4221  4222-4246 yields -1.29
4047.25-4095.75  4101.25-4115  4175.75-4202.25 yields 1.23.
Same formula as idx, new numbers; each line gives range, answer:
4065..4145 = 23.14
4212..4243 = 20.46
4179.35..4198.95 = 20.49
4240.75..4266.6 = 22.01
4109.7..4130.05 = 21.11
